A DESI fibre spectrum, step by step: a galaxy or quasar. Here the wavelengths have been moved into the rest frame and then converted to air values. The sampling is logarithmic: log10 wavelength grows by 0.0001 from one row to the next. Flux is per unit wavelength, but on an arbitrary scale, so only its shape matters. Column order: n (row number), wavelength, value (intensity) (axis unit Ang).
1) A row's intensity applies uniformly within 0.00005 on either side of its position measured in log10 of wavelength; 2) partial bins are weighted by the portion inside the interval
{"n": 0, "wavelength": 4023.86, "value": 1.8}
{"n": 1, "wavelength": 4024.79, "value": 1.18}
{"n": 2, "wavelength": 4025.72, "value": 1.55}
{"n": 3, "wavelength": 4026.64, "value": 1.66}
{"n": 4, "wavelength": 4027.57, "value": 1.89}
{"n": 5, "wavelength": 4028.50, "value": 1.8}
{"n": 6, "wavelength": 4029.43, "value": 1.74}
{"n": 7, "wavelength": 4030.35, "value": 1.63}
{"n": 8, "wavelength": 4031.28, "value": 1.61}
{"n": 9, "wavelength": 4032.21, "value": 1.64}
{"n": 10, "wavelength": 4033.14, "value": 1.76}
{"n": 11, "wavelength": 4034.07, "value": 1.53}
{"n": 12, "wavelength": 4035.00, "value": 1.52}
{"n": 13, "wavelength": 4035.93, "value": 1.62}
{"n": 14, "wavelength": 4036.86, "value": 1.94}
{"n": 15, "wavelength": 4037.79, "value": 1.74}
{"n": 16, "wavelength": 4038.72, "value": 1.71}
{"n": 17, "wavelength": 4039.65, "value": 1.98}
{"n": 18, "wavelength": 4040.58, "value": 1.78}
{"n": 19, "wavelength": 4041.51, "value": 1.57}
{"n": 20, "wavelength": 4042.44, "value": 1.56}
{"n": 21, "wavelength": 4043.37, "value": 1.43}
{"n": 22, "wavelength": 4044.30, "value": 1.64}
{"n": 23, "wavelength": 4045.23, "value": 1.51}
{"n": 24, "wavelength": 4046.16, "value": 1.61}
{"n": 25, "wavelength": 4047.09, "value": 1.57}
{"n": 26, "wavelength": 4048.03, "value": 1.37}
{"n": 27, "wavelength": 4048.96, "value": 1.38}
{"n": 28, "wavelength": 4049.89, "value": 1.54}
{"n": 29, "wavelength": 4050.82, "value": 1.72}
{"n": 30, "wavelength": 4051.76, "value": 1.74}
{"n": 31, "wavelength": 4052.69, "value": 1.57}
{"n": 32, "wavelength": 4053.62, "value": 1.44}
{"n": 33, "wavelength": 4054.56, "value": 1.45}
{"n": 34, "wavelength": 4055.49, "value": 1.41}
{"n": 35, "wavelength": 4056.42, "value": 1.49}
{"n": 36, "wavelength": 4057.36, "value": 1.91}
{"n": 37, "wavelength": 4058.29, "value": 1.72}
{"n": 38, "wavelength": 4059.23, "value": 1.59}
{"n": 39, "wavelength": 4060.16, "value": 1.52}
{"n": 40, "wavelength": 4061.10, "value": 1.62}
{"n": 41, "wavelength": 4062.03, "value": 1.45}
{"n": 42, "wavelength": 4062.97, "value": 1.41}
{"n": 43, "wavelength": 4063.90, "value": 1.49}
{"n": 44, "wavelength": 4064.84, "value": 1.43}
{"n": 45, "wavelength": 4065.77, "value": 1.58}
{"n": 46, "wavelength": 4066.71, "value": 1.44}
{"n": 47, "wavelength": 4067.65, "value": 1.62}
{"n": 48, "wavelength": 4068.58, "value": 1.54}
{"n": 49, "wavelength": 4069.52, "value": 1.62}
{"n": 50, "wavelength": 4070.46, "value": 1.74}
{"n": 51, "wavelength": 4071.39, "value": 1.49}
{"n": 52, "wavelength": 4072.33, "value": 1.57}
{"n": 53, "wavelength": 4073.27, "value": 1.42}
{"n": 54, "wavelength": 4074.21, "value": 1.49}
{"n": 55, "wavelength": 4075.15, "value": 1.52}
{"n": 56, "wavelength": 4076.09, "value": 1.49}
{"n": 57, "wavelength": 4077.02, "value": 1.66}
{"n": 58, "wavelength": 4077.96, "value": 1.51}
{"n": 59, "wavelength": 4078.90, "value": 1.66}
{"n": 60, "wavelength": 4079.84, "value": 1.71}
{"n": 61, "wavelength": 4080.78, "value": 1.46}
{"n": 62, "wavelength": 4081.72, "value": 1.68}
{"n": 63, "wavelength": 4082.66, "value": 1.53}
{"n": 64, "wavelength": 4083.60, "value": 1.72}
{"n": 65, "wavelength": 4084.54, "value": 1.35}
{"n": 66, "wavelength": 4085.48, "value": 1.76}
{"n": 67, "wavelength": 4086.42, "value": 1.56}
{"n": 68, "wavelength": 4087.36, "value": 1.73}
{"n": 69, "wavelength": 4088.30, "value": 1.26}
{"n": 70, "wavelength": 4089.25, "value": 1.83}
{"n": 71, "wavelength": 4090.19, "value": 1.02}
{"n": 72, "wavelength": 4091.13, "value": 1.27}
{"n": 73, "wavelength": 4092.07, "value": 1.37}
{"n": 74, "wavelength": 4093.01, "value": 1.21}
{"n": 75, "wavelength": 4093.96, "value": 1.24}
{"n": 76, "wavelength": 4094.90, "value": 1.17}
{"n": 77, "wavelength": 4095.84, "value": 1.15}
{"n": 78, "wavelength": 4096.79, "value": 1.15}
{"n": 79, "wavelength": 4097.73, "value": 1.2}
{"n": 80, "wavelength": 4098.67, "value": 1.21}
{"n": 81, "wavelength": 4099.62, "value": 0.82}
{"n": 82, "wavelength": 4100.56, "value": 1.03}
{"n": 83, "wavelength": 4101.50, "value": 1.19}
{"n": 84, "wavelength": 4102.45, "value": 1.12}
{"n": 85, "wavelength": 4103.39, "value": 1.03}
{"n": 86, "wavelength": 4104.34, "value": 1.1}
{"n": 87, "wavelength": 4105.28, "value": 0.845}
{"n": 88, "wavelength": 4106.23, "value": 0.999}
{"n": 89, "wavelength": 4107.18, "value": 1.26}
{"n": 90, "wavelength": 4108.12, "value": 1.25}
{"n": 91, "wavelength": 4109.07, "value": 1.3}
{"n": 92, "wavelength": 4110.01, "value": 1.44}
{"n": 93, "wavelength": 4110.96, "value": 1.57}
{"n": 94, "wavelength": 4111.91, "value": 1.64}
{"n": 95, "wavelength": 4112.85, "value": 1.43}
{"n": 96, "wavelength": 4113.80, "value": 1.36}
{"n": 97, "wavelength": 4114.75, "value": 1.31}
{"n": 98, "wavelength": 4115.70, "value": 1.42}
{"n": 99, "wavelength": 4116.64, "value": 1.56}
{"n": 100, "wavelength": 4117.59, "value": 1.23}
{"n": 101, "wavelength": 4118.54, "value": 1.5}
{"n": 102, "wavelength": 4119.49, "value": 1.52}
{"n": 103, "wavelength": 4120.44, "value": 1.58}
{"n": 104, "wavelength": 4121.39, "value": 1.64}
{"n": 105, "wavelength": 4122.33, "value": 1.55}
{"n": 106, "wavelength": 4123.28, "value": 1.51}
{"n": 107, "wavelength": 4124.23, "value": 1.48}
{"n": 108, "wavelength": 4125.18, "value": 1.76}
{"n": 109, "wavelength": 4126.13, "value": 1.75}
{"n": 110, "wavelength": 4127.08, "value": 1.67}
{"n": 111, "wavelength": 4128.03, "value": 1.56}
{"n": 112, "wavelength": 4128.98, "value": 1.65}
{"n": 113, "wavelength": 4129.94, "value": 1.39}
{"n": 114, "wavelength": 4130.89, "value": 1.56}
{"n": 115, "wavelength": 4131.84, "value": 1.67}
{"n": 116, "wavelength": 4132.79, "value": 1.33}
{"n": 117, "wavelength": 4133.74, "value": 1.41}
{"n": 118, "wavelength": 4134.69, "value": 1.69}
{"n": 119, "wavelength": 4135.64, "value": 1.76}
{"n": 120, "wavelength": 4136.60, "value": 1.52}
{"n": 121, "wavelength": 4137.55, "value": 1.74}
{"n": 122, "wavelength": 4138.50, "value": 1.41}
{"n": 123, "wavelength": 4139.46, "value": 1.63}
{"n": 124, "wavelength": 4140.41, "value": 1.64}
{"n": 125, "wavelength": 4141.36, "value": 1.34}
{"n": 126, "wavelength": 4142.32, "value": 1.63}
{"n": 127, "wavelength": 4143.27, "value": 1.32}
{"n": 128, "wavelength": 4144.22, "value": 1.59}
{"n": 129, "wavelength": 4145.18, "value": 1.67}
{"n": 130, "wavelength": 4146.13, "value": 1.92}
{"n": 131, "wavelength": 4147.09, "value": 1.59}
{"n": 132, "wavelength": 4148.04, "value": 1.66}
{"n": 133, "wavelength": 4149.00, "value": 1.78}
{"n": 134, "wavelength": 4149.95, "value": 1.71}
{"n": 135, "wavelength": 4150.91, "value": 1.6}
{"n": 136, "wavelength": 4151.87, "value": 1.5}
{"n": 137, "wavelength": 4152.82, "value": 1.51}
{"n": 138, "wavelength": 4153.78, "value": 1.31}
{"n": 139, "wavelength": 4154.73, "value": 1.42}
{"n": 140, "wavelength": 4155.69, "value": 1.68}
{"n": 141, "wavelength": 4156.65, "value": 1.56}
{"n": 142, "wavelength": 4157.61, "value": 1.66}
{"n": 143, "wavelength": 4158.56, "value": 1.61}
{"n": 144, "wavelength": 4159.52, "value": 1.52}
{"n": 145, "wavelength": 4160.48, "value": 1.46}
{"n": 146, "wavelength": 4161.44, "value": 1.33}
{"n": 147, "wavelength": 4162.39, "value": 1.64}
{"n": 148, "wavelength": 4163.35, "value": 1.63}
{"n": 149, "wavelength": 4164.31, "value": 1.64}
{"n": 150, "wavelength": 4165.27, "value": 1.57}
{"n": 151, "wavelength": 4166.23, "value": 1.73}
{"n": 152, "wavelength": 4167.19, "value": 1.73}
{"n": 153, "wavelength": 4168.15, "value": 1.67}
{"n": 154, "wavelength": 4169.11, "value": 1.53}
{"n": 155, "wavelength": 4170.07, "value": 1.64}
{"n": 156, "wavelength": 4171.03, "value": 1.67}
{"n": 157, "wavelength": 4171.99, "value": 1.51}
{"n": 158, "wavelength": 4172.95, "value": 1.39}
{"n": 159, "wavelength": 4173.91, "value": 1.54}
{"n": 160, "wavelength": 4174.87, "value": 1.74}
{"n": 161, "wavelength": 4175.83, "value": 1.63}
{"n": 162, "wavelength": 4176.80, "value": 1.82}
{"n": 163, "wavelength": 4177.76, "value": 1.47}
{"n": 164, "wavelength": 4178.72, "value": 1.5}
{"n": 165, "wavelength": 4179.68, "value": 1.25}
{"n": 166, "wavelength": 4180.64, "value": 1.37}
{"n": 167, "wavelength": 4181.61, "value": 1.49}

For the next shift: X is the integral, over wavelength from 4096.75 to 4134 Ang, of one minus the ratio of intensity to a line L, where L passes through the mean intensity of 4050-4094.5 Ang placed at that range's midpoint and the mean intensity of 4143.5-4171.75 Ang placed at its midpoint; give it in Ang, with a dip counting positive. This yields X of 4.5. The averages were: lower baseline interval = 1.53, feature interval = 1.38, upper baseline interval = 1.6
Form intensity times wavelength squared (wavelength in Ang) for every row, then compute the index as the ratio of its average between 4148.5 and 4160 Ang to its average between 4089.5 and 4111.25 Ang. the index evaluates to 1.37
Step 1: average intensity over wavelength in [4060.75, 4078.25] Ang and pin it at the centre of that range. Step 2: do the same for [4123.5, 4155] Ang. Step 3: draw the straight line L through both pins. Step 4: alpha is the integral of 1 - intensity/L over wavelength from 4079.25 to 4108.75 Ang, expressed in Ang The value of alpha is 4.75 Ang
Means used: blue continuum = 1.53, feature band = 1.3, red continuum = 1.58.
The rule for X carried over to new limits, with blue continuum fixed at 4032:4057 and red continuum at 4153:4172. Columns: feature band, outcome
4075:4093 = 0.8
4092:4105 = 3.8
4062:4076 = 0.6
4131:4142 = 0.2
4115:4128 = 0.3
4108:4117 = 0.9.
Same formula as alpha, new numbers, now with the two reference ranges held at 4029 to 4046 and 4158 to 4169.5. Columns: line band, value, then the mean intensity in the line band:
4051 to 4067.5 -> 1.0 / 1.55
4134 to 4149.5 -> -0.1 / 1.62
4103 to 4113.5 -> 2.3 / 1.26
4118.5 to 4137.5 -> 0.3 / 1.58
